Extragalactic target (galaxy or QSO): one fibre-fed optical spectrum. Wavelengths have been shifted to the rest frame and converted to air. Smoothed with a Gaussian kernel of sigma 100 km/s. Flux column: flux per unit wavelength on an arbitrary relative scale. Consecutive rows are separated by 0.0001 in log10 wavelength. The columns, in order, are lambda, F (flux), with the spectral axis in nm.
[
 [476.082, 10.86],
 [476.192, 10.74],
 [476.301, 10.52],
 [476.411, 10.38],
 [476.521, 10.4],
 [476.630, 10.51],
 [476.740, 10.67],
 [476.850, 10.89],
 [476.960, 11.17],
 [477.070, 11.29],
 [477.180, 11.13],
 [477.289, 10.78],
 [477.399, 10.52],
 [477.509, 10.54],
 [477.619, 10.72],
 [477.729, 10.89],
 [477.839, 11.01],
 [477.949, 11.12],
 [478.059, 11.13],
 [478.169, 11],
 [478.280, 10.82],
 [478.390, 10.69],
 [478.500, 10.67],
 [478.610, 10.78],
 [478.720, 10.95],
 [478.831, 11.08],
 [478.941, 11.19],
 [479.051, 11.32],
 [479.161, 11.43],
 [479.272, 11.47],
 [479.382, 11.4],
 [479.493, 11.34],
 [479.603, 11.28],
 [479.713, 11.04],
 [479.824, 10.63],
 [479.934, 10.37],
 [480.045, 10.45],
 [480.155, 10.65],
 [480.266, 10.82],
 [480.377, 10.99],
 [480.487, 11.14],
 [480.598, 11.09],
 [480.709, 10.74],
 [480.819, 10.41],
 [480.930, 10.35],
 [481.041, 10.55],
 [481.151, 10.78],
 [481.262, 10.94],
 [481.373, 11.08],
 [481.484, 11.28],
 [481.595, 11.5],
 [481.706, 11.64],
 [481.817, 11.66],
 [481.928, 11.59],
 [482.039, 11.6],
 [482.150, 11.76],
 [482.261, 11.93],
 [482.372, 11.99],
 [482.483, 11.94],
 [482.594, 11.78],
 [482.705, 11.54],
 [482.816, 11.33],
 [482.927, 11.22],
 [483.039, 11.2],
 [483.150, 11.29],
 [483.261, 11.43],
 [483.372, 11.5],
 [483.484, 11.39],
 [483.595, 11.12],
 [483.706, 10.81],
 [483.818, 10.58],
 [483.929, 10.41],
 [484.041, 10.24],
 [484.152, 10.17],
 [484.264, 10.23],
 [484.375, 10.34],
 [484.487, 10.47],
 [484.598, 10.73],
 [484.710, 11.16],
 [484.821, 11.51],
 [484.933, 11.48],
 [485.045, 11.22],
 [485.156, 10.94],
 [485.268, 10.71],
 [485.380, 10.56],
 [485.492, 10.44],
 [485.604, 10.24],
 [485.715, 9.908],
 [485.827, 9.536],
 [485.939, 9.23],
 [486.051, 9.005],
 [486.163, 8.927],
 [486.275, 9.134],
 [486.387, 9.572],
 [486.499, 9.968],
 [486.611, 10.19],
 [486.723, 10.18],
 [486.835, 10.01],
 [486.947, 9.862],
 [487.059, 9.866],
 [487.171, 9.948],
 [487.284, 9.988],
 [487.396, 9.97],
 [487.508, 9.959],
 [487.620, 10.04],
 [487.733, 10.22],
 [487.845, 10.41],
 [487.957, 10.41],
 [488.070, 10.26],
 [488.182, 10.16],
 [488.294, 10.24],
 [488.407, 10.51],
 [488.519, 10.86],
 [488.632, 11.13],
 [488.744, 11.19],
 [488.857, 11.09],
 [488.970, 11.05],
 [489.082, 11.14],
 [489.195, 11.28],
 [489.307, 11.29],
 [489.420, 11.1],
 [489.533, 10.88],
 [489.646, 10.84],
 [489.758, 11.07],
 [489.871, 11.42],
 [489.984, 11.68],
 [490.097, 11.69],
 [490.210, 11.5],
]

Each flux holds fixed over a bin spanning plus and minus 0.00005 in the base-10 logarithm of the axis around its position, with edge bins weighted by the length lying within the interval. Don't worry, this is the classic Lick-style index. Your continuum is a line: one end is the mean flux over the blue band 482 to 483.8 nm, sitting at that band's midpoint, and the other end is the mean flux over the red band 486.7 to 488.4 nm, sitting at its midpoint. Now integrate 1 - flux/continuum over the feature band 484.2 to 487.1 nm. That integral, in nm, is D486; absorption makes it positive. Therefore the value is 0.13 nm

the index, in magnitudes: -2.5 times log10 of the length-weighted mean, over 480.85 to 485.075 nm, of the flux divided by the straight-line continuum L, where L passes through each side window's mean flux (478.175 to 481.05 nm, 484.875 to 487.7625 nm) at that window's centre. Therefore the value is -0.07 mag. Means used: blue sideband 10.9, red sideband 10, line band 11.1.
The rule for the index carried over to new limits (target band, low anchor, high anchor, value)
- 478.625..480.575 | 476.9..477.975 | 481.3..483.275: 0.02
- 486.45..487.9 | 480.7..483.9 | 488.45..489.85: 0.11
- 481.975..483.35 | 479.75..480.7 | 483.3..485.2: -0.08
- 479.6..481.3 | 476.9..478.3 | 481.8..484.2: 0.04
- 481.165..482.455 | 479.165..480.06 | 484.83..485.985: -0.07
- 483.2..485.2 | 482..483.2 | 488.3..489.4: 0.06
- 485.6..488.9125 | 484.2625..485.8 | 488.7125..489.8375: 0.09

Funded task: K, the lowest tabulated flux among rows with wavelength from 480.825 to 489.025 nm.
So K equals 8.927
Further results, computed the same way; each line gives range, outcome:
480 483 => 10.35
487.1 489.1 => 9.948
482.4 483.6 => 11.12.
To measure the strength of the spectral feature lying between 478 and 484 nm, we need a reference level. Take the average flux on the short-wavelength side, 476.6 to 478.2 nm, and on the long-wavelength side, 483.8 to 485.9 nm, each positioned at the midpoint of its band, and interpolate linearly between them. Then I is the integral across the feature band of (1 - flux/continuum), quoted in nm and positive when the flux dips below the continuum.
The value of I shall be -0.22 nm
